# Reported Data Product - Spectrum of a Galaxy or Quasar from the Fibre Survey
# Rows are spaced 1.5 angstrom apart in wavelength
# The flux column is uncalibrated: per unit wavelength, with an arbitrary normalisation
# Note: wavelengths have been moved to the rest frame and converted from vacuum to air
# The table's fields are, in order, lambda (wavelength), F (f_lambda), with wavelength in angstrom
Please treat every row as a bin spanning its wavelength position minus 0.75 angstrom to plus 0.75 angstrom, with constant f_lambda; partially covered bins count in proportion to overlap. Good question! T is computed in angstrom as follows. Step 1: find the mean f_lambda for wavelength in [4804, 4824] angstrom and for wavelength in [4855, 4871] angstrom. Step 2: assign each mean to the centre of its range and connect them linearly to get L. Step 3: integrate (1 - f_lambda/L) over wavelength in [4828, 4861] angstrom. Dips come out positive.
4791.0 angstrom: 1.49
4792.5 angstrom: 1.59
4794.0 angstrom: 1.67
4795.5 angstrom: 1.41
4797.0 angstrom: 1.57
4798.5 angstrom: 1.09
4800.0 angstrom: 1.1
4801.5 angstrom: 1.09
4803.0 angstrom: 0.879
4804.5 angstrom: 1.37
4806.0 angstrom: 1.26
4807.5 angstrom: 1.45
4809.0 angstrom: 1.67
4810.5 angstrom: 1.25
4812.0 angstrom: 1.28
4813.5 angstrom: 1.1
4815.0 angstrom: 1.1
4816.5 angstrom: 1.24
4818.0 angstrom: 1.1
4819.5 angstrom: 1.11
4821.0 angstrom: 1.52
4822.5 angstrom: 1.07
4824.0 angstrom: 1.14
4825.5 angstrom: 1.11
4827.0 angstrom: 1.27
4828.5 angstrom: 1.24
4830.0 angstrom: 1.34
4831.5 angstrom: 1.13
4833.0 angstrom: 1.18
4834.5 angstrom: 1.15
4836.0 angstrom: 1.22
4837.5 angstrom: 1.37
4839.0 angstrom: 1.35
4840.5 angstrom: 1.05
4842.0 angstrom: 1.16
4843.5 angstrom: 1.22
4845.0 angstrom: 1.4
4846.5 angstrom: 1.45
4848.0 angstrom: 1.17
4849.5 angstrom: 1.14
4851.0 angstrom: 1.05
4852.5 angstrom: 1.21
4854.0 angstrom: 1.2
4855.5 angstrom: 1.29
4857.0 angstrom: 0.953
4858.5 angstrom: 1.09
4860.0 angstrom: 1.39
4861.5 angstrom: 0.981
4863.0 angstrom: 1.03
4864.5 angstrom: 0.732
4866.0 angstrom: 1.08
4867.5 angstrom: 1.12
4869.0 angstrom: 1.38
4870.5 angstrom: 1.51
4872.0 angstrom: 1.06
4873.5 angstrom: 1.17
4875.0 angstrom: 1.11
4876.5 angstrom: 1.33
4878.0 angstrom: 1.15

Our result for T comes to -0.9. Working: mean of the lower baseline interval 1.26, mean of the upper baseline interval 1.13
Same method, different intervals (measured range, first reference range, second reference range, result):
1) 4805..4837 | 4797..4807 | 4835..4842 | -0.88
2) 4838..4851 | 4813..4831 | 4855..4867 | -1.32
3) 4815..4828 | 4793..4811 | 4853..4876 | 0.78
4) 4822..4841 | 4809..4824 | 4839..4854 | 0.15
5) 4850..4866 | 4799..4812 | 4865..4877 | 1.64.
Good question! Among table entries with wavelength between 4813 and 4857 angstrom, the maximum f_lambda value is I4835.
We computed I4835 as 1.52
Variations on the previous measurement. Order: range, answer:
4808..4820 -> 1.67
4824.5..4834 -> 1.34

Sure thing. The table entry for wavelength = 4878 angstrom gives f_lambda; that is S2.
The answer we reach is 1.15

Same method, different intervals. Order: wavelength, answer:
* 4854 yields 1.2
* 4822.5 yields 1.07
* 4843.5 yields 1.22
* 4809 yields 1.67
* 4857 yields 0.953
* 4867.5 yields 1.12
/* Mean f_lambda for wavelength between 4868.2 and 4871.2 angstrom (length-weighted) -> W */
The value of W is 1.44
